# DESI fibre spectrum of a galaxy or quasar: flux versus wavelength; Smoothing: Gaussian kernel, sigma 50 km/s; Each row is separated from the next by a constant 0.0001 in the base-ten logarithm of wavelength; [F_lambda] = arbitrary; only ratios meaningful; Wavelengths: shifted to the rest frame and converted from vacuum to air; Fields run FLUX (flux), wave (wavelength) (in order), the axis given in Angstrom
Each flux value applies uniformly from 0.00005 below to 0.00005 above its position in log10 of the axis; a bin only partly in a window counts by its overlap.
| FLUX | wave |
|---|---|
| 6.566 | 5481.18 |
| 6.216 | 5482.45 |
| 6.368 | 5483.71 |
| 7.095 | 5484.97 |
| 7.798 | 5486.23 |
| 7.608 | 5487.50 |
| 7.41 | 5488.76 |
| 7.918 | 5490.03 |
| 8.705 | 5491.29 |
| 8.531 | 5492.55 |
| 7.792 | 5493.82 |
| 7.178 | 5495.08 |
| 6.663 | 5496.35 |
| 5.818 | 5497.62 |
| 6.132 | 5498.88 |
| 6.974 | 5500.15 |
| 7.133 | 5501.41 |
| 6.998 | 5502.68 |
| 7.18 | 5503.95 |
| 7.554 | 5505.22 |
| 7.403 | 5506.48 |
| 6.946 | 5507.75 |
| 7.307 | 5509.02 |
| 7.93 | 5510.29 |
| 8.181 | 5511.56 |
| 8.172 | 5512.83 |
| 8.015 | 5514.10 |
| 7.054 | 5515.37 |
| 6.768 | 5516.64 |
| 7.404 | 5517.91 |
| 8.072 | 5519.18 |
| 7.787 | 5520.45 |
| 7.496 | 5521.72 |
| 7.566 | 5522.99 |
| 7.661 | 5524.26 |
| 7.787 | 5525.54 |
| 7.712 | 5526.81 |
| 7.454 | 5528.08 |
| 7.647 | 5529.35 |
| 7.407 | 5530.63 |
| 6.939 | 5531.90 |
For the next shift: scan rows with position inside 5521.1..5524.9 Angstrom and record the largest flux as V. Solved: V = 7.661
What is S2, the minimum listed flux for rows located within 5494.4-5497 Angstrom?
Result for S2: 6.663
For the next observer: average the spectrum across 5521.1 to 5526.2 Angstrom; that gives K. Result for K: 7.63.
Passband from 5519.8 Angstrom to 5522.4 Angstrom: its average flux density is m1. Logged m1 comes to 7.65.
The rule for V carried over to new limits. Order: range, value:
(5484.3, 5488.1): 7.798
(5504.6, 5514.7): 8.181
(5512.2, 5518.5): 8.172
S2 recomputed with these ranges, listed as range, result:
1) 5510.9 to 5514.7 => 8.015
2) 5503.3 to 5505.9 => 7.18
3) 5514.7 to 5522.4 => 6.768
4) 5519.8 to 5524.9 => 7.496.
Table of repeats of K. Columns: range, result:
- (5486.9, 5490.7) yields 7.66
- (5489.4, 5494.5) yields 8.24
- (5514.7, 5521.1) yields 7.42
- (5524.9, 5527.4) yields 7.75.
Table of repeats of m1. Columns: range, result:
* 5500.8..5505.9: 7.22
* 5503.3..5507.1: 7.38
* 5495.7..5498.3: 6.24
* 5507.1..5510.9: 7.38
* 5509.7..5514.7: 8.07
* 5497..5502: 6.52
